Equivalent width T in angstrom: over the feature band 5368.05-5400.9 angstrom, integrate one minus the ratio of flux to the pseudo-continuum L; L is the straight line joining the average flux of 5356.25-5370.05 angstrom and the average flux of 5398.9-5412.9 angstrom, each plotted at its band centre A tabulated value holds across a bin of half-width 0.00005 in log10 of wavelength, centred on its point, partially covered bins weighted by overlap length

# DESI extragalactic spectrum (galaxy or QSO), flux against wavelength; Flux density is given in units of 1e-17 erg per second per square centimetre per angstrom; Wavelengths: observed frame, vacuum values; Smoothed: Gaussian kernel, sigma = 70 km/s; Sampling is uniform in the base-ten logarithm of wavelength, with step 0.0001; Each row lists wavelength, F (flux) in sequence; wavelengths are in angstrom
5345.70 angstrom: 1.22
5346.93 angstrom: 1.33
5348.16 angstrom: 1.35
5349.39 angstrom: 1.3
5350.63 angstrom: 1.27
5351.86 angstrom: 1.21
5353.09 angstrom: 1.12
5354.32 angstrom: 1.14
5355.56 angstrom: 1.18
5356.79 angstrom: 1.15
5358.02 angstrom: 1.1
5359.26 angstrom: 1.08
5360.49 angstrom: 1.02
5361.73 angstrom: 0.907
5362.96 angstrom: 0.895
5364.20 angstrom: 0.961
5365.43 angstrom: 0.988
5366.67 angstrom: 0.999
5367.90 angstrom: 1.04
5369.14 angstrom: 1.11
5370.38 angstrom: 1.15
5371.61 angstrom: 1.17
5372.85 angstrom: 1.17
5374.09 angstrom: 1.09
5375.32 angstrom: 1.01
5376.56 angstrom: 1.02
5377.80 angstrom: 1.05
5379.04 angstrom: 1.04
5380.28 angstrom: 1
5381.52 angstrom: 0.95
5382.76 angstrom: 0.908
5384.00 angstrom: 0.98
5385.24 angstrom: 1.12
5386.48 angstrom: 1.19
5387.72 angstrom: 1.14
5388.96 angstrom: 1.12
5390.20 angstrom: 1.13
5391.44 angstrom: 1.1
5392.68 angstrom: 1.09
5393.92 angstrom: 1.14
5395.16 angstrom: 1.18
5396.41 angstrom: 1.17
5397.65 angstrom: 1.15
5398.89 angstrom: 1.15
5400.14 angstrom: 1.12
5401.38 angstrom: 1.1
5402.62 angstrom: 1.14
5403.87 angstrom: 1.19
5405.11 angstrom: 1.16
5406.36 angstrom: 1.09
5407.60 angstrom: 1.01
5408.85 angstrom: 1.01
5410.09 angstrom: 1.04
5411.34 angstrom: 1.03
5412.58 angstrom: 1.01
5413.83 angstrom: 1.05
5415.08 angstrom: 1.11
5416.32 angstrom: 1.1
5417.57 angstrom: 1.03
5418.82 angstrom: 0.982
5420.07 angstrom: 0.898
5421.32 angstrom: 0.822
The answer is -1.2 angstrom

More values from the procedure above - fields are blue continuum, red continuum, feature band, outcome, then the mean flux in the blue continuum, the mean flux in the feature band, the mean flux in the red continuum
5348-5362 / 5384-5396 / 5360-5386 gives 2.5 angstrom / 1.15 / 1.03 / 1.13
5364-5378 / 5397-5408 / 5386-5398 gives -0.4 angstrom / 1.07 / 1.14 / 1.13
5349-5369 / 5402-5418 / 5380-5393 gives 0.1 angstrom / 1.08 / 1.07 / 1.08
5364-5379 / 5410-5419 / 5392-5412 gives -1.1 angstrom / 1.07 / 1.11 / 1.05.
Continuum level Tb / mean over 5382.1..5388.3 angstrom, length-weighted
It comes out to 1.07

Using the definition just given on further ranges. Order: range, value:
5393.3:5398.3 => 1.16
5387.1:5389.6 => 1.13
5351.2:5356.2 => 1.16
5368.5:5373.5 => 1.15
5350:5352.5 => 1.24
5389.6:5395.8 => 1.13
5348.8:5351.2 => 1.28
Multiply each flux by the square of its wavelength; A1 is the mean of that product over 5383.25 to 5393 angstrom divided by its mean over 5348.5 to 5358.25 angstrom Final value 0.9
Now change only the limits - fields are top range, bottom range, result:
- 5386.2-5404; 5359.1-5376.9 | 1.11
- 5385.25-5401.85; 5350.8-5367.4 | 1.08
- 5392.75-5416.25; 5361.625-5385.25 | 1.08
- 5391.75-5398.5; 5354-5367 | 1.12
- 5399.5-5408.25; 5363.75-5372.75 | 1.06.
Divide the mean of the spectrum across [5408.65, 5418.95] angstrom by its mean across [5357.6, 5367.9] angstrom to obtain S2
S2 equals 1.1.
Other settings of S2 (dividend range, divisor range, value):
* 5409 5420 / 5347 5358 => 0.85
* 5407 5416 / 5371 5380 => 0.97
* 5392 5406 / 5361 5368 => 1.19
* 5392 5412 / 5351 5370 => 1.04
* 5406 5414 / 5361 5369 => 1.06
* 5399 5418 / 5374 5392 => 1.02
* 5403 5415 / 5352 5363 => 0.99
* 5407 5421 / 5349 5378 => 0.94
